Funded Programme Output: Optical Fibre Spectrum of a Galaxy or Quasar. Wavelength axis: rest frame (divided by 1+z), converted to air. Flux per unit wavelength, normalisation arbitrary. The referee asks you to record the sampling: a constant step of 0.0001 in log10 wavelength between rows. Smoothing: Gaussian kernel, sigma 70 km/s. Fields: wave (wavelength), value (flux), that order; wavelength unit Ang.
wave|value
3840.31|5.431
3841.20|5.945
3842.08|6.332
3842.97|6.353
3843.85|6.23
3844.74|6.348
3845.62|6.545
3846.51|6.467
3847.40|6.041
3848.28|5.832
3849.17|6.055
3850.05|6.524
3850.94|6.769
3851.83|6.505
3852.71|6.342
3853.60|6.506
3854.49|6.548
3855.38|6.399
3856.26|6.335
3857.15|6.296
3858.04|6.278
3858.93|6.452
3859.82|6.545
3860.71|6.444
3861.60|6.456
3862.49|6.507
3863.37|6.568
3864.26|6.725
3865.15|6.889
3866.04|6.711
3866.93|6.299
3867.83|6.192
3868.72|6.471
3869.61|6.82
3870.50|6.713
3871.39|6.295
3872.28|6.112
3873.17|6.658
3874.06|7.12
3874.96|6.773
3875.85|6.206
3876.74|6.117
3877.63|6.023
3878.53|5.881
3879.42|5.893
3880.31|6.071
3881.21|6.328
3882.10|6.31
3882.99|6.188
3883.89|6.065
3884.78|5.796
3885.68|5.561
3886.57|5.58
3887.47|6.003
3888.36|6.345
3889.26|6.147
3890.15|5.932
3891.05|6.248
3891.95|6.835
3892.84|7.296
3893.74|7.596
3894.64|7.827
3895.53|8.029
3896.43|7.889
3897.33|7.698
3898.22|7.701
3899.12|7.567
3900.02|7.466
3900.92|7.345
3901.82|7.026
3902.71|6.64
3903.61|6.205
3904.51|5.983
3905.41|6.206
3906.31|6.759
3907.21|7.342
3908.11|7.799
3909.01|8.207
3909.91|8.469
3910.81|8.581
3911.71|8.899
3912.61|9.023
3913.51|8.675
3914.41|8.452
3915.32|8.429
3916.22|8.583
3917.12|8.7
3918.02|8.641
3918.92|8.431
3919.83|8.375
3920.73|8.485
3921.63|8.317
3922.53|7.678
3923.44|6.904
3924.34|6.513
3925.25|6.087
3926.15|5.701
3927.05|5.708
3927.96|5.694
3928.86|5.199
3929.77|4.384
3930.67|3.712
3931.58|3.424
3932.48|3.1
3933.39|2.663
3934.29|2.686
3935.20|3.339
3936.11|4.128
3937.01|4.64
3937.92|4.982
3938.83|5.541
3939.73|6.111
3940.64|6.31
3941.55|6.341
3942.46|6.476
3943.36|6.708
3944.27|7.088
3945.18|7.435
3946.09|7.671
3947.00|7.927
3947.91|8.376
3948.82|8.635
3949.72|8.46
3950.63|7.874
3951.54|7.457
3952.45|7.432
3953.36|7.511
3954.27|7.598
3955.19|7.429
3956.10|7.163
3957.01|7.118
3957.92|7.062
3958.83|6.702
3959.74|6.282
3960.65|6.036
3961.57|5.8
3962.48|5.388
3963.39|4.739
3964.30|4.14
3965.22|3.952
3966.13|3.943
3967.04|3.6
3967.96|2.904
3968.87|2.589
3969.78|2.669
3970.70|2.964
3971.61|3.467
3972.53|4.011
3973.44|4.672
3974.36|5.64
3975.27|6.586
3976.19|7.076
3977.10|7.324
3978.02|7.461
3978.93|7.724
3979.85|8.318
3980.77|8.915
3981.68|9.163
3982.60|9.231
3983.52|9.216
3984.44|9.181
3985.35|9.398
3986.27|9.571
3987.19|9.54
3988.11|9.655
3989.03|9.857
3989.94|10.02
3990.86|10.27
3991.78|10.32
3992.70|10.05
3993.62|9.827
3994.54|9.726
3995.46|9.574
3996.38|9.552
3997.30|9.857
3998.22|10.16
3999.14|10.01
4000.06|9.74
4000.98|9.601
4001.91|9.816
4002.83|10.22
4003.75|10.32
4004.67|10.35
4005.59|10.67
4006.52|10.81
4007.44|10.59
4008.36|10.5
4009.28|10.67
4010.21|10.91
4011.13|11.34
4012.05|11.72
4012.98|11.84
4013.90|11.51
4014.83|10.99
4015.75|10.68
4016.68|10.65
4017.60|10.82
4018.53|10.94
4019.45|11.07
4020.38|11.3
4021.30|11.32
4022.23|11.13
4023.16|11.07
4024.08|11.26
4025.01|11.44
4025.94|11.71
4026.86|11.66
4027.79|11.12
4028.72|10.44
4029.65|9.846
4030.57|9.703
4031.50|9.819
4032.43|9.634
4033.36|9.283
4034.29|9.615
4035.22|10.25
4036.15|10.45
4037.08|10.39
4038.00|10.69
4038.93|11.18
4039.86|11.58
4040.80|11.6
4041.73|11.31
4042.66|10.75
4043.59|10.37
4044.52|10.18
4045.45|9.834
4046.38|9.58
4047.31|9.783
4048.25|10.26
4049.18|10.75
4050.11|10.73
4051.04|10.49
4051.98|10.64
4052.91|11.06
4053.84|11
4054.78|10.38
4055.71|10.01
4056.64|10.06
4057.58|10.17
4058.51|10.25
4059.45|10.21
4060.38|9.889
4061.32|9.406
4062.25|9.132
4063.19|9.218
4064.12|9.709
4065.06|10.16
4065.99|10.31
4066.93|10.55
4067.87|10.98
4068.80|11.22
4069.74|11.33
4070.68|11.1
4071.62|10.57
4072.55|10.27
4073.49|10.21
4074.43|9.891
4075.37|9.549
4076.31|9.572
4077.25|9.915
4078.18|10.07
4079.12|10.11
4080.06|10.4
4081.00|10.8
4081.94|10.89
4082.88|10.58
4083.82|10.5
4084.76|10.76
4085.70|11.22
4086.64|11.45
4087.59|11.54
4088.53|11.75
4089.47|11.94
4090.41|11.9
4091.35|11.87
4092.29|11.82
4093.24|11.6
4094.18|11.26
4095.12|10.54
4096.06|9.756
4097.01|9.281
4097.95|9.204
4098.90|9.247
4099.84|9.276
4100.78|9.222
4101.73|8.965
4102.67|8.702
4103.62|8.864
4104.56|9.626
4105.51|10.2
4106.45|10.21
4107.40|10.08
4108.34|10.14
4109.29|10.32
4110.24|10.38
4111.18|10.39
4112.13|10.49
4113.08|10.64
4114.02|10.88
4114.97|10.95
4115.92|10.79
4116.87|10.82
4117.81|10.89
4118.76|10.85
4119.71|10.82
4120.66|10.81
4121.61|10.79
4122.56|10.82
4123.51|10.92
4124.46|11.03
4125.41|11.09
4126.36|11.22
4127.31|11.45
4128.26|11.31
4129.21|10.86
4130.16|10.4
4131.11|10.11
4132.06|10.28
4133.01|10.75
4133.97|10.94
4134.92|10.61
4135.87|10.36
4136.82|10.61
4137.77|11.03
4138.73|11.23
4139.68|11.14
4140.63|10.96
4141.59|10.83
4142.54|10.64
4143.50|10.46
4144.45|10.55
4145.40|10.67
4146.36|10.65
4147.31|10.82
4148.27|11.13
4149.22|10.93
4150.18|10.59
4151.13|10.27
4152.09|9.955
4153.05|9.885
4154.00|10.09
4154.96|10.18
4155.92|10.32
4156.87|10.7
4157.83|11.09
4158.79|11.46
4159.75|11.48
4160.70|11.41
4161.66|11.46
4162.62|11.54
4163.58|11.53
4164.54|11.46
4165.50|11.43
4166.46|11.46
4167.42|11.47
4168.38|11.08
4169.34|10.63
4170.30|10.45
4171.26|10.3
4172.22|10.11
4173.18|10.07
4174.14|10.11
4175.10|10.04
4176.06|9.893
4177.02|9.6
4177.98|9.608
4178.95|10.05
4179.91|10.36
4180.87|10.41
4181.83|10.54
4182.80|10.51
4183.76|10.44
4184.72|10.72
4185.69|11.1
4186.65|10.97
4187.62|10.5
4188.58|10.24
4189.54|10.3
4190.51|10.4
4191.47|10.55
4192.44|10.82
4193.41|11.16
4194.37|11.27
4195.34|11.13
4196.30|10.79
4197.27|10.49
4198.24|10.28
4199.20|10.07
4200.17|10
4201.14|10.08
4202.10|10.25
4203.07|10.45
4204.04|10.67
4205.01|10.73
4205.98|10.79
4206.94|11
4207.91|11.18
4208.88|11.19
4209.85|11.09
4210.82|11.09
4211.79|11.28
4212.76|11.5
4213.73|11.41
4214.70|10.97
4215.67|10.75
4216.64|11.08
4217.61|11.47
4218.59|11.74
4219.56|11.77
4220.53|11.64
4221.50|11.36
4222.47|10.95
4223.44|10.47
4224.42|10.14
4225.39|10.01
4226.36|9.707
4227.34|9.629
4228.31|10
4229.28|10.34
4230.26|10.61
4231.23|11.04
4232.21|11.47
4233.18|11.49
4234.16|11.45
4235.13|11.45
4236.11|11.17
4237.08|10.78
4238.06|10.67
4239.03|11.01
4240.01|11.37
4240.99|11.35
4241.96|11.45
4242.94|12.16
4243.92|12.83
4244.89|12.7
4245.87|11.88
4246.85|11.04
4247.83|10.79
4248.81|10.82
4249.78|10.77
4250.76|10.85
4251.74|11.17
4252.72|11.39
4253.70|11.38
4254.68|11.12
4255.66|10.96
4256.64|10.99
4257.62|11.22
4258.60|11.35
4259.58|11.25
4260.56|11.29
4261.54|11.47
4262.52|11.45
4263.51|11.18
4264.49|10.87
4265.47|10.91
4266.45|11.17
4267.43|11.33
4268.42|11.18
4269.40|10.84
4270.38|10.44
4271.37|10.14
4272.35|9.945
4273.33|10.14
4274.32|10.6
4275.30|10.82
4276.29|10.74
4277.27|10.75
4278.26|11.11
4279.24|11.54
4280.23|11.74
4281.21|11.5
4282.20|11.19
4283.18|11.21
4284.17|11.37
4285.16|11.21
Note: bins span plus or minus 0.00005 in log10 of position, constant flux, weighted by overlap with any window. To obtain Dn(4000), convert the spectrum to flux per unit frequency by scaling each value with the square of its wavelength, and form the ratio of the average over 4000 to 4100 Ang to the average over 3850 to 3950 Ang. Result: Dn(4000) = 1.7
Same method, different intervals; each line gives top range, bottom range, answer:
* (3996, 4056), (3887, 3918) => 1.51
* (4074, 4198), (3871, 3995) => 1.72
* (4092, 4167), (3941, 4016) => 1.41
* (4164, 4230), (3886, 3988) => 1.82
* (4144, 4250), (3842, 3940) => 1.93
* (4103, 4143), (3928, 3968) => 1.99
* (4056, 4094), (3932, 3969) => 1.90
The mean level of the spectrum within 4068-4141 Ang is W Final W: 10.6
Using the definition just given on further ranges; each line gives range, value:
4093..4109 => 9.76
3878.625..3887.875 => 5.98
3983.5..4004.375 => 9.82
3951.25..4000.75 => 7.34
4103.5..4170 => 10.8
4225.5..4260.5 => 11.1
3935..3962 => 6.75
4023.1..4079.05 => 10.4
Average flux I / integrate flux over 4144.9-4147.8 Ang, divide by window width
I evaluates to 10.7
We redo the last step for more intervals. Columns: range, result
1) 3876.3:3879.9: 5.98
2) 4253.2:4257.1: 11.1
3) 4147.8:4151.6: 10.7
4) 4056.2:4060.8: 10.1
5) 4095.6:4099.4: 9.36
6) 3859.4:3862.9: 6.48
